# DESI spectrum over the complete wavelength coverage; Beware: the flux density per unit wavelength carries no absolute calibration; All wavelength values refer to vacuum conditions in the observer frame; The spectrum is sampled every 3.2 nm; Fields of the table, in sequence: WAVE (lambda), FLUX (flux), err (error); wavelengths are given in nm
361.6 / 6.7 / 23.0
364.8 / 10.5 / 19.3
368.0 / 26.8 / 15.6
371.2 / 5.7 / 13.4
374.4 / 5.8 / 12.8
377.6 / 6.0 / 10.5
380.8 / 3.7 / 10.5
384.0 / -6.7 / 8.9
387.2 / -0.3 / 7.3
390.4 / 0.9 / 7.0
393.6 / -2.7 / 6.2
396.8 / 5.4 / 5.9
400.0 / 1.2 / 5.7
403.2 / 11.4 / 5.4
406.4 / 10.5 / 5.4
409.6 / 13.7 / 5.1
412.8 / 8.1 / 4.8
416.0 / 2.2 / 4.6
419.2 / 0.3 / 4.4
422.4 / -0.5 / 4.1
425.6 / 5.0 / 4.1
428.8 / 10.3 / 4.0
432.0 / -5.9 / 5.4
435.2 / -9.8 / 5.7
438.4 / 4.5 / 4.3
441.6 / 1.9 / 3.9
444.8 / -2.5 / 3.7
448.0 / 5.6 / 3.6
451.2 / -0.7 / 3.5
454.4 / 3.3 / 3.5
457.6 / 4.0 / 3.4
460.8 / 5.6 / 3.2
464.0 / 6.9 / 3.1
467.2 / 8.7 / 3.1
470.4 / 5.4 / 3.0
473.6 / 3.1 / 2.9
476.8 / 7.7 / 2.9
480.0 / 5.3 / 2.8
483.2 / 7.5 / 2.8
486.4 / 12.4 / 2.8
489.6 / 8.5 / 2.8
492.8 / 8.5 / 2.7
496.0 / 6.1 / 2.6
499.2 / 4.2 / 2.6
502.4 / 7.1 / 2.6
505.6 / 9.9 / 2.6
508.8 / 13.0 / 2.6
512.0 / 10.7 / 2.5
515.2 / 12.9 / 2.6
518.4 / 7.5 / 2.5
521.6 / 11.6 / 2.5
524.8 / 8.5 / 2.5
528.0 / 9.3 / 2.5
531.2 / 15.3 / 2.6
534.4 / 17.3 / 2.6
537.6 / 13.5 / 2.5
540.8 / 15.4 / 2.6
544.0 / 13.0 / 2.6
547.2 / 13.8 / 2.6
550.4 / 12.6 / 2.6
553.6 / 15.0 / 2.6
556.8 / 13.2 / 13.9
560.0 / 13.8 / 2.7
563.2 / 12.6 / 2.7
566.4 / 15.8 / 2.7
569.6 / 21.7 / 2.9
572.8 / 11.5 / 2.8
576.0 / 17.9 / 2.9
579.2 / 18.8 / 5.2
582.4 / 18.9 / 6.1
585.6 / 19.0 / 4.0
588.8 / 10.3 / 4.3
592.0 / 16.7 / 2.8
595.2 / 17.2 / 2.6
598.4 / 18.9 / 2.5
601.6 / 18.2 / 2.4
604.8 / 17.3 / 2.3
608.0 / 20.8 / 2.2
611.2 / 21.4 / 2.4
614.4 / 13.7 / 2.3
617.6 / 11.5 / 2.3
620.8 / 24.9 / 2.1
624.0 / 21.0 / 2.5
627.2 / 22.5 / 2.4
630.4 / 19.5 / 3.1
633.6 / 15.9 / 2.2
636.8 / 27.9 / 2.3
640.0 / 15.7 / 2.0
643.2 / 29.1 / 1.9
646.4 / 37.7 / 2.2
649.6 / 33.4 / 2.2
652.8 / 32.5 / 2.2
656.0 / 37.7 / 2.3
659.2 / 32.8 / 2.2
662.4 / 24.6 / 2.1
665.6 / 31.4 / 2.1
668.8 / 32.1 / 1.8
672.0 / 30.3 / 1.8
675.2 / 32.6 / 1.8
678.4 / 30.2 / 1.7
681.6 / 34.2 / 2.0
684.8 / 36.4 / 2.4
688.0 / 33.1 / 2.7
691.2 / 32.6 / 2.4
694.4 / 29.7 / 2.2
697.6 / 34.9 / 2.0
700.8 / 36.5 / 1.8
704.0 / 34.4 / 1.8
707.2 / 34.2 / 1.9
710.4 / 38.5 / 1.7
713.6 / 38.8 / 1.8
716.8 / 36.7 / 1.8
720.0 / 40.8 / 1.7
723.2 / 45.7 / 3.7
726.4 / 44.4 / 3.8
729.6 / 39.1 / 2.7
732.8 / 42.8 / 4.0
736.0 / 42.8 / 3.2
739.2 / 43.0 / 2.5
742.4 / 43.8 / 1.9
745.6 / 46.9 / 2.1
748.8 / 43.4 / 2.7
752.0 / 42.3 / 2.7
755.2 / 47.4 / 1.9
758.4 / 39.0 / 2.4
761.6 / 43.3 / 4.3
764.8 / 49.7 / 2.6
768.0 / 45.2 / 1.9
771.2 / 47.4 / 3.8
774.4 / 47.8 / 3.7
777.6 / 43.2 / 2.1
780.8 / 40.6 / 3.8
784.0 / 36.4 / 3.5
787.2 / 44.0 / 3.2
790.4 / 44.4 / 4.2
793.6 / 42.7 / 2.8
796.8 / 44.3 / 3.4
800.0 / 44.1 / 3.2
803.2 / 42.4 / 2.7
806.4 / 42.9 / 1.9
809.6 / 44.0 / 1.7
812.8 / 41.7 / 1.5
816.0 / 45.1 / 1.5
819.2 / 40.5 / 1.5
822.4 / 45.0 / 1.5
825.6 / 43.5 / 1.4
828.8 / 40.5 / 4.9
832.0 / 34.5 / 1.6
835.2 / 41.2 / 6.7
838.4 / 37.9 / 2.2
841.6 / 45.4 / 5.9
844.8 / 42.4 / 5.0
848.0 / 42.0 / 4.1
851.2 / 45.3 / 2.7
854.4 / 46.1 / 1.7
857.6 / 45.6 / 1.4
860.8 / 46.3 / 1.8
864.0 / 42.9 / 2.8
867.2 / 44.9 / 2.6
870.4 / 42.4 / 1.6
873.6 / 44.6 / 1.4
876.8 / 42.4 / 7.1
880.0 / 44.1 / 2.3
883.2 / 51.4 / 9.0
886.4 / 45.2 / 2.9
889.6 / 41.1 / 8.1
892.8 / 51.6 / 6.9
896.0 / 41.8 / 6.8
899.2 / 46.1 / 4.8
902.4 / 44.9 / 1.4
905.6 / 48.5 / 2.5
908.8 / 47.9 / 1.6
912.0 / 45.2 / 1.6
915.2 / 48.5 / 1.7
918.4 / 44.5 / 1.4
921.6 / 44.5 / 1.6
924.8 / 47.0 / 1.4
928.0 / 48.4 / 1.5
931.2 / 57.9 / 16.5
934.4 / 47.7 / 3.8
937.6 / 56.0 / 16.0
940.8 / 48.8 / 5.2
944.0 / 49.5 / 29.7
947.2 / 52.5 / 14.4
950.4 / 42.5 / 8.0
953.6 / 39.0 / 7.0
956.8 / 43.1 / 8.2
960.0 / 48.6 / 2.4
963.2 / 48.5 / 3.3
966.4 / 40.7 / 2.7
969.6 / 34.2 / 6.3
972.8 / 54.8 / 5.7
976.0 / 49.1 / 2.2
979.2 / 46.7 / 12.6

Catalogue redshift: 0.61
